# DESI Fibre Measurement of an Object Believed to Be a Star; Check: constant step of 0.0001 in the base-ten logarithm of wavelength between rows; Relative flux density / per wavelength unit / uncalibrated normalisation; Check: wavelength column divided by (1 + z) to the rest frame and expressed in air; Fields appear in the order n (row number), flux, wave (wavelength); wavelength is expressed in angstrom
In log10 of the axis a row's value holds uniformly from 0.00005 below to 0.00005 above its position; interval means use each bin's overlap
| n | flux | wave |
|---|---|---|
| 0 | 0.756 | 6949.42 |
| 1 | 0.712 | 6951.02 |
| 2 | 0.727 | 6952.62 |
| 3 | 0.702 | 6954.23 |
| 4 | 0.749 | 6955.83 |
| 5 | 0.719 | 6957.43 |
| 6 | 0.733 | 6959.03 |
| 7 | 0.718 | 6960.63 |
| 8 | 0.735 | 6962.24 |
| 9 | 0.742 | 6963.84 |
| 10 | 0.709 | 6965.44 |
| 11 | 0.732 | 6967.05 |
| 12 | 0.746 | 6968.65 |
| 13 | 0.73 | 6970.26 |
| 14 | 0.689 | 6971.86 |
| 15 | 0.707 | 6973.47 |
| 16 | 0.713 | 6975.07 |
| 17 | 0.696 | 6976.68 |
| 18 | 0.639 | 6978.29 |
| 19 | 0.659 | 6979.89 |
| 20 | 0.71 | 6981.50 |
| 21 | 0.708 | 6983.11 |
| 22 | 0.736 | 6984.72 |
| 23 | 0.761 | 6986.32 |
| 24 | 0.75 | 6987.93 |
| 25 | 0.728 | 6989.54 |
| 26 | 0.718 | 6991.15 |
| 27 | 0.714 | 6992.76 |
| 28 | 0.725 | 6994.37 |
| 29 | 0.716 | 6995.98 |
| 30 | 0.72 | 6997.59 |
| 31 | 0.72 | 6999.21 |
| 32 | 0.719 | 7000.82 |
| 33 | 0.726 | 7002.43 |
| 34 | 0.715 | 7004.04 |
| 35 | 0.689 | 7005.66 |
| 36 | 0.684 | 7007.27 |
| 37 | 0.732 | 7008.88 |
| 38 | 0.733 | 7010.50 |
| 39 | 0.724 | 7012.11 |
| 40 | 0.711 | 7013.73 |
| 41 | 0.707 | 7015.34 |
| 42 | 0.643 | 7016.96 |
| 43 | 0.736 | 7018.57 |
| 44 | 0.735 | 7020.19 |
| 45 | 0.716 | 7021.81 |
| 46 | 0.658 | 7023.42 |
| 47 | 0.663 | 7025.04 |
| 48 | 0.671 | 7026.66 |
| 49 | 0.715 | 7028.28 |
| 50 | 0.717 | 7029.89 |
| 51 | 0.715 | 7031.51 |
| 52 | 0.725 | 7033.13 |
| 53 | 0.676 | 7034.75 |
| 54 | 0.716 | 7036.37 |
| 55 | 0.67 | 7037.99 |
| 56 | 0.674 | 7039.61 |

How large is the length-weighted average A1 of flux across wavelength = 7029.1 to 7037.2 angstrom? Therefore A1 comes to 0.71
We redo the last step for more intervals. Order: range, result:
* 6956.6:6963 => 0.726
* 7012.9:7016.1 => 0.709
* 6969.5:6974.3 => 0.709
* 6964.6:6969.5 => 0.729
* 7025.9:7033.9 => 0.709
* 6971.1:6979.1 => 0.689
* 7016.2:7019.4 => 0.691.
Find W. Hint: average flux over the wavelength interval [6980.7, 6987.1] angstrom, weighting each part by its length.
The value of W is 0.729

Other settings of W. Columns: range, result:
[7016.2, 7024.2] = 0.699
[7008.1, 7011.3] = 0.731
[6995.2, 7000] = 0.718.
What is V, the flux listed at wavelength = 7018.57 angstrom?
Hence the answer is 0.736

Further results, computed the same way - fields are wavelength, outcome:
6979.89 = 0.659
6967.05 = 0.732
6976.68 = 0.696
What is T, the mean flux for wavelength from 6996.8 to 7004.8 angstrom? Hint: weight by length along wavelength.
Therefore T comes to 0.72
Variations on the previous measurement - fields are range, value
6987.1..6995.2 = 0.727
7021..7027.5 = 0.677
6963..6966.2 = 0.727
